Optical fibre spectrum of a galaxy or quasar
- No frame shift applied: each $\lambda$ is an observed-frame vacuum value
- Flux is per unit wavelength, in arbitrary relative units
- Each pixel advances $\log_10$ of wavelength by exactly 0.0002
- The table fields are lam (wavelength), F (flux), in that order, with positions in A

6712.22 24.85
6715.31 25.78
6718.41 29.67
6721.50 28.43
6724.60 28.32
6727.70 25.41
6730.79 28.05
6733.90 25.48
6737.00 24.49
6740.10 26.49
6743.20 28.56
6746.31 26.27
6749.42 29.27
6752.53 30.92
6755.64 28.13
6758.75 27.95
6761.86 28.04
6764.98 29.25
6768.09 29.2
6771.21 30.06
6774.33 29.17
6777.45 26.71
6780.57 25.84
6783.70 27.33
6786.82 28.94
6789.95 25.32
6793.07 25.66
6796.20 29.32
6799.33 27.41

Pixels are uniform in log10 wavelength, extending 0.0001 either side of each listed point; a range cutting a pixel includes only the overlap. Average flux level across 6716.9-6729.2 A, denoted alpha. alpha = 28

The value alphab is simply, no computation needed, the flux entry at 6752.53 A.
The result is 30.92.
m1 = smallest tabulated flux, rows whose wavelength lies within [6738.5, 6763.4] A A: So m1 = 26.27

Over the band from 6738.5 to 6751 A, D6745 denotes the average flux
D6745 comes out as 27.6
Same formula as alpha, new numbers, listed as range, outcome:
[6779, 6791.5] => 26.9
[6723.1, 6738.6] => 26.3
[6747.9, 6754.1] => 30.1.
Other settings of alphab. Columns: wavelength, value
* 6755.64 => 28.13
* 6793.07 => 25.66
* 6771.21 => 30.06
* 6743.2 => 28.56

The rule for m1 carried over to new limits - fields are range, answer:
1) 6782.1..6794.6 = 25.32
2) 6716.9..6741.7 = 24.49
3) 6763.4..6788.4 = 25.84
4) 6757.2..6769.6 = 27.95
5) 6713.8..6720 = 25.78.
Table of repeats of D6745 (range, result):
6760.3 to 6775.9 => 29.1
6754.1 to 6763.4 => 28.1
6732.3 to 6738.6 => 25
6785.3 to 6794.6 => 26.6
